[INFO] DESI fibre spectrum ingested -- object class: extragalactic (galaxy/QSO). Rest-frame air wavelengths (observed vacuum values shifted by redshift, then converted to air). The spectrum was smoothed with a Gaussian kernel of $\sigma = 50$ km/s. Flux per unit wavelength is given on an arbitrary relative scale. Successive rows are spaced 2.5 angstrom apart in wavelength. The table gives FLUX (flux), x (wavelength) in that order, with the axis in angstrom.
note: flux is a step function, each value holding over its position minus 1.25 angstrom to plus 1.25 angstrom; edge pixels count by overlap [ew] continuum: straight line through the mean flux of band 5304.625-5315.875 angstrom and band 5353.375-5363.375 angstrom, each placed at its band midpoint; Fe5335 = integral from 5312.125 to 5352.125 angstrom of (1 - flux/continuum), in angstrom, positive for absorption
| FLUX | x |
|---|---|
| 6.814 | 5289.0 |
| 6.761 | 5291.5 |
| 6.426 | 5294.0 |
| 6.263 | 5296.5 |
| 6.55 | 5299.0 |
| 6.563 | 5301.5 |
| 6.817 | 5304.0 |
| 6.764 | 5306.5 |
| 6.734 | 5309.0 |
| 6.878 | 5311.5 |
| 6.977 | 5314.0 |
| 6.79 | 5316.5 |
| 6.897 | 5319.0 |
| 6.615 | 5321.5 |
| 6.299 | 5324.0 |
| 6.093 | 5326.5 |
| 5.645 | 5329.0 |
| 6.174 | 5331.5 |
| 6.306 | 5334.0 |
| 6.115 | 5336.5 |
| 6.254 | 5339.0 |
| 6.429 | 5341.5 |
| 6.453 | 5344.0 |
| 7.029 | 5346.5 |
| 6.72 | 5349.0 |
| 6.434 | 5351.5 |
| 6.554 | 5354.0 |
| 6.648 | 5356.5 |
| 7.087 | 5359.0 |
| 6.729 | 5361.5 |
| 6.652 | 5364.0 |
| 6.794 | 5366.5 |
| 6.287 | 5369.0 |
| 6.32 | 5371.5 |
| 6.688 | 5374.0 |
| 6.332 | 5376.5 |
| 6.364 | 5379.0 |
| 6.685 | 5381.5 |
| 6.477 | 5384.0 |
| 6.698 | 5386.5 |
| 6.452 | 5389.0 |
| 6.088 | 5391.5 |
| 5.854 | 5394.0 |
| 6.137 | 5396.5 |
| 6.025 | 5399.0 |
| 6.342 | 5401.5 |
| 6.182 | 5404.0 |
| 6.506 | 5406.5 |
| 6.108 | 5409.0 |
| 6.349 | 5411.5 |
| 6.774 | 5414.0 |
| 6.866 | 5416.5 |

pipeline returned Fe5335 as 2.0 angstrom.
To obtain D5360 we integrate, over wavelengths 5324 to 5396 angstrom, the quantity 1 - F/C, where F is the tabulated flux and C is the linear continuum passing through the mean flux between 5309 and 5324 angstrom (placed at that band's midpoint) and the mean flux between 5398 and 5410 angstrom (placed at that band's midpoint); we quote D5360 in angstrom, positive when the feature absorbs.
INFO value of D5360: 0.8 angstrom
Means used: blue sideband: 6.78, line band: 6.44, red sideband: 6.24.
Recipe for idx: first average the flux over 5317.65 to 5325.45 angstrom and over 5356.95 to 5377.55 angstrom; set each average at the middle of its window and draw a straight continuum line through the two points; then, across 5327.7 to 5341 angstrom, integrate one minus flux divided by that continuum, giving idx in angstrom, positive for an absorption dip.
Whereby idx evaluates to 1.0 angstrom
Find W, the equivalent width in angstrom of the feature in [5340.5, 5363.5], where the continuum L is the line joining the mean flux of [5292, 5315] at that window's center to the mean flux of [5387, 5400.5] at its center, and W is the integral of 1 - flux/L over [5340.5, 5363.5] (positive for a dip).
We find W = -1.1 angstrom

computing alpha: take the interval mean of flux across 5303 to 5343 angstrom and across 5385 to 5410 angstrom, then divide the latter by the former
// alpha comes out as 0.96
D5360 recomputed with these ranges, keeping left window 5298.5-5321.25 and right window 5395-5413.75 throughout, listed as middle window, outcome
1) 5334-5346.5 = 0.4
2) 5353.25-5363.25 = -0.4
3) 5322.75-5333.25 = 1.0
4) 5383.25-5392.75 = -0.1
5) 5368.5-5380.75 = 0.0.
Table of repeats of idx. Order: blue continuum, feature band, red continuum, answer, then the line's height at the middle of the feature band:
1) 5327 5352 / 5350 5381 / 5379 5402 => -1.2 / 6.33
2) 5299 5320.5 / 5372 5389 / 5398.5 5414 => -0.2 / 6.43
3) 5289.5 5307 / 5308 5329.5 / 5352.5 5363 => 0.2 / 6.65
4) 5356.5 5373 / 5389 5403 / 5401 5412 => 0.6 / 6.38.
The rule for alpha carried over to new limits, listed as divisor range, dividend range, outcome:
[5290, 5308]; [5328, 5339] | 0.92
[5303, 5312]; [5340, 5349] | 0.98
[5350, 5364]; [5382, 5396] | 0.95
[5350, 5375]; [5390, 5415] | 0.94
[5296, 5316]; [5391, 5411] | 0.92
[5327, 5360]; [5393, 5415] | 0.97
